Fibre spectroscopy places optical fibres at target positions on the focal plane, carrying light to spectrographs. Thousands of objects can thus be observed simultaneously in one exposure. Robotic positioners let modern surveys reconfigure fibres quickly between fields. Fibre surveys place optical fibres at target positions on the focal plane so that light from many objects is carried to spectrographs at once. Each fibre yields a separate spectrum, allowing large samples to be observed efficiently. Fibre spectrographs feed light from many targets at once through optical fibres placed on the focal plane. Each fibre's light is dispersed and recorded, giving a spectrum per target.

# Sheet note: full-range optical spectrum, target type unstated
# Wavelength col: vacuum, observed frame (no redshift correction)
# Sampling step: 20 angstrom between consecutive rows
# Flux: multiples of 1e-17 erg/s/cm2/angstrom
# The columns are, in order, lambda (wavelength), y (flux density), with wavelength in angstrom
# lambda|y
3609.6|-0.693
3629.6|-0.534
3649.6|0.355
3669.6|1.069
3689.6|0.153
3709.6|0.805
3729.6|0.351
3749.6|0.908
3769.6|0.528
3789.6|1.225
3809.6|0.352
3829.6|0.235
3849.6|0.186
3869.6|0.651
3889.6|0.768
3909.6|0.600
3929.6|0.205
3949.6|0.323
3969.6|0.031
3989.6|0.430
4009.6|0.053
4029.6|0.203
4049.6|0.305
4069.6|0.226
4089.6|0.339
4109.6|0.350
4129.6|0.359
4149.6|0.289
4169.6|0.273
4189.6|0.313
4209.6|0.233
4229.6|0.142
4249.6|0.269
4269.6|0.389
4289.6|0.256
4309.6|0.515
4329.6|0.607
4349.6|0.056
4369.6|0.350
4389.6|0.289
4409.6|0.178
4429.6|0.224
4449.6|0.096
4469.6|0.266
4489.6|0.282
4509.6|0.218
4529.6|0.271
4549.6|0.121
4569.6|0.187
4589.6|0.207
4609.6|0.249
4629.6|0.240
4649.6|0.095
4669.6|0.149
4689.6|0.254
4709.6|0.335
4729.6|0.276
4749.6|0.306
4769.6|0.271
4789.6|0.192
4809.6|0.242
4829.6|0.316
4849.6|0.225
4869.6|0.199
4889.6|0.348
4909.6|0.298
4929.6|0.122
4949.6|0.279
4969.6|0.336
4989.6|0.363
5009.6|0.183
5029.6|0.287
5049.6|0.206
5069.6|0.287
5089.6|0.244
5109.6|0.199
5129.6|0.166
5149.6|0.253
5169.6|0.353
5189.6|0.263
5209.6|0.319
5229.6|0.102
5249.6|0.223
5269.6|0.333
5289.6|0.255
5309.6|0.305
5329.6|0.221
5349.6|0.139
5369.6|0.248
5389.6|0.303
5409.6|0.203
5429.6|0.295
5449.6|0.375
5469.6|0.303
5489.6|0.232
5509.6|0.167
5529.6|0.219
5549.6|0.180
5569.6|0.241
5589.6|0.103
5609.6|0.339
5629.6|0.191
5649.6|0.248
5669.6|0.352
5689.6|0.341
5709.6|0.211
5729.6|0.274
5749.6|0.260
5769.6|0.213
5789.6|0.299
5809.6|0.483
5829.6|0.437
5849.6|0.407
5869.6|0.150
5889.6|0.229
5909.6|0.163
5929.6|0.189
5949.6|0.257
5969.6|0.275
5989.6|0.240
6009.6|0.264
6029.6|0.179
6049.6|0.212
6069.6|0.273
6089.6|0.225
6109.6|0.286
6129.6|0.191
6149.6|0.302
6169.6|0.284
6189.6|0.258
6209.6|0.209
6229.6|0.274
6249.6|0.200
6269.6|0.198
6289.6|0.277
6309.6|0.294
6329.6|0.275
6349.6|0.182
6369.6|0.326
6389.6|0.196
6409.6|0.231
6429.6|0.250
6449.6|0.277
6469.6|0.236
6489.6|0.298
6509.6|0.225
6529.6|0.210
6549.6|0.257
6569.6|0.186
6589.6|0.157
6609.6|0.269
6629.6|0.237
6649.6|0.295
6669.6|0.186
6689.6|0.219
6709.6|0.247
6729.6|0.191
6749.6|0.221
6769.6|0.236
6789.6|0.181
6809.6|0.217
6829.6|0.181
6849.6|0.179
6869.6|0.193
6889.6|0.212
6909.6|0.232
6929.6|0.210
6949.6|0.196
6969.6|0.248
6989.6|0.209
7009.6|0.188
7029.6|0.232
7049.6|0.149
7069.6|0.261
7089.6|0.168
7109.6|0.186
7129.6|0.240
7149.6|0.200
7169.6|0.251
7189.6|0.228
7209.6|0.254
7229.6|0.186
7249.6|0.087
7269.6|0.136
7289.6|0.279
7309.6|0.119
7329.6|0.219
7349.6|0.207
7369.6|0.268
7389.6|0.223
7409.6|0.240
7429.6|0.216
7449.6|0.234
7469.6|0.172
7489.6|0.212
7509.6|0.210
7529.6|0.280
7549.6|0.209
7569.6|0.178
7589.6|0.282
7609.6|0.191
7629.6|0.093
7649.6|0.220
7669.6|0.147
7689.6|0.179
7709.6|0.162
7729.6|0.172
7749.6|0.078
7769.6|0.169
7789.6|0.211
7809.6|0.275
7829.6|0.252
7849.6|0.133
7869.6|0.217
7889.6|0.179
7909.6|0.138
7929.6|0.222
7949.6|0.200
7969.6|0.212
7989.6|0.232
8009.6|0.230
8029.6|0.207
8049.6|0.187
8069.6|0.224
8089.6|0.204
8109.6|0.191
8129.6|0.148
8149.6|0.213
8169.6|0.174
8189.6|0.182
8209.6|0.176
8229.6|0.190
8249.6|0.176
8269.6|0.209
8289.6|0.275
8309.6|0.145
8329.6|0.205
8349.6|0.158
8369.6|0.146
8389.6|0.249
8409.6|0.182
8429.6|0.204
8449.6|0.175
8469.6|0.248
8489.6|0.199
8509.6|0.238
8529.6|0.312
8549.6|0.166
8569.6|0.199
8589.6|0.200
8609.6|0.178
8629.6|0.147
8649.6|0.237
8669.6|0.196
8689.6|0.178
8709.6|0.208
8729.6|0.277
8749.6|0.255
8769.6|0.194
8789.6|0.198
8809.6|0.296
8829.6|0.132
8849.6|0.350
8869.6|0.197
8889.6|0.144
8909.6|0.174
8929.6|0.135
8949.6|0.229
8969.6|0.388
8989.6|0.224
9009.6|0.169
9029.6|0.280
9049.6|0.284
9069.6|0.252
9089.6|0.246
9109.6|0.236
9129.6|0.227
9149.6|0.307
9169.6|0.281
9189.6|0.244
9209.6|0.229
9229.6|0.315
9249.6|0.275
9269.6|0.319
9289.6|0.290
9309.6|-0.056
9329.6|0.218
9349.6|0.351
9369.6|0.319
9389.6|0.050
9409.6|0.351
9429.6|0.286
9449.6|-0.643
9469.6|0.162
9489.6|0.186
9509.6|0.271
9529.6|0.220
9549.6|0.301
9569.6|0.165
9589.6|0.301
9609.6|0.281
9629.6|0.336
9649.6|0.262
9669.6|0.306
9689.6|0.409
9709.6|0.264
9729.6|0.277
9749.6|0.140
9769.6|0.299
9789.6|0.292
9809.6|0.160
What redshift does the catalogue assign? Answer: 1.290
